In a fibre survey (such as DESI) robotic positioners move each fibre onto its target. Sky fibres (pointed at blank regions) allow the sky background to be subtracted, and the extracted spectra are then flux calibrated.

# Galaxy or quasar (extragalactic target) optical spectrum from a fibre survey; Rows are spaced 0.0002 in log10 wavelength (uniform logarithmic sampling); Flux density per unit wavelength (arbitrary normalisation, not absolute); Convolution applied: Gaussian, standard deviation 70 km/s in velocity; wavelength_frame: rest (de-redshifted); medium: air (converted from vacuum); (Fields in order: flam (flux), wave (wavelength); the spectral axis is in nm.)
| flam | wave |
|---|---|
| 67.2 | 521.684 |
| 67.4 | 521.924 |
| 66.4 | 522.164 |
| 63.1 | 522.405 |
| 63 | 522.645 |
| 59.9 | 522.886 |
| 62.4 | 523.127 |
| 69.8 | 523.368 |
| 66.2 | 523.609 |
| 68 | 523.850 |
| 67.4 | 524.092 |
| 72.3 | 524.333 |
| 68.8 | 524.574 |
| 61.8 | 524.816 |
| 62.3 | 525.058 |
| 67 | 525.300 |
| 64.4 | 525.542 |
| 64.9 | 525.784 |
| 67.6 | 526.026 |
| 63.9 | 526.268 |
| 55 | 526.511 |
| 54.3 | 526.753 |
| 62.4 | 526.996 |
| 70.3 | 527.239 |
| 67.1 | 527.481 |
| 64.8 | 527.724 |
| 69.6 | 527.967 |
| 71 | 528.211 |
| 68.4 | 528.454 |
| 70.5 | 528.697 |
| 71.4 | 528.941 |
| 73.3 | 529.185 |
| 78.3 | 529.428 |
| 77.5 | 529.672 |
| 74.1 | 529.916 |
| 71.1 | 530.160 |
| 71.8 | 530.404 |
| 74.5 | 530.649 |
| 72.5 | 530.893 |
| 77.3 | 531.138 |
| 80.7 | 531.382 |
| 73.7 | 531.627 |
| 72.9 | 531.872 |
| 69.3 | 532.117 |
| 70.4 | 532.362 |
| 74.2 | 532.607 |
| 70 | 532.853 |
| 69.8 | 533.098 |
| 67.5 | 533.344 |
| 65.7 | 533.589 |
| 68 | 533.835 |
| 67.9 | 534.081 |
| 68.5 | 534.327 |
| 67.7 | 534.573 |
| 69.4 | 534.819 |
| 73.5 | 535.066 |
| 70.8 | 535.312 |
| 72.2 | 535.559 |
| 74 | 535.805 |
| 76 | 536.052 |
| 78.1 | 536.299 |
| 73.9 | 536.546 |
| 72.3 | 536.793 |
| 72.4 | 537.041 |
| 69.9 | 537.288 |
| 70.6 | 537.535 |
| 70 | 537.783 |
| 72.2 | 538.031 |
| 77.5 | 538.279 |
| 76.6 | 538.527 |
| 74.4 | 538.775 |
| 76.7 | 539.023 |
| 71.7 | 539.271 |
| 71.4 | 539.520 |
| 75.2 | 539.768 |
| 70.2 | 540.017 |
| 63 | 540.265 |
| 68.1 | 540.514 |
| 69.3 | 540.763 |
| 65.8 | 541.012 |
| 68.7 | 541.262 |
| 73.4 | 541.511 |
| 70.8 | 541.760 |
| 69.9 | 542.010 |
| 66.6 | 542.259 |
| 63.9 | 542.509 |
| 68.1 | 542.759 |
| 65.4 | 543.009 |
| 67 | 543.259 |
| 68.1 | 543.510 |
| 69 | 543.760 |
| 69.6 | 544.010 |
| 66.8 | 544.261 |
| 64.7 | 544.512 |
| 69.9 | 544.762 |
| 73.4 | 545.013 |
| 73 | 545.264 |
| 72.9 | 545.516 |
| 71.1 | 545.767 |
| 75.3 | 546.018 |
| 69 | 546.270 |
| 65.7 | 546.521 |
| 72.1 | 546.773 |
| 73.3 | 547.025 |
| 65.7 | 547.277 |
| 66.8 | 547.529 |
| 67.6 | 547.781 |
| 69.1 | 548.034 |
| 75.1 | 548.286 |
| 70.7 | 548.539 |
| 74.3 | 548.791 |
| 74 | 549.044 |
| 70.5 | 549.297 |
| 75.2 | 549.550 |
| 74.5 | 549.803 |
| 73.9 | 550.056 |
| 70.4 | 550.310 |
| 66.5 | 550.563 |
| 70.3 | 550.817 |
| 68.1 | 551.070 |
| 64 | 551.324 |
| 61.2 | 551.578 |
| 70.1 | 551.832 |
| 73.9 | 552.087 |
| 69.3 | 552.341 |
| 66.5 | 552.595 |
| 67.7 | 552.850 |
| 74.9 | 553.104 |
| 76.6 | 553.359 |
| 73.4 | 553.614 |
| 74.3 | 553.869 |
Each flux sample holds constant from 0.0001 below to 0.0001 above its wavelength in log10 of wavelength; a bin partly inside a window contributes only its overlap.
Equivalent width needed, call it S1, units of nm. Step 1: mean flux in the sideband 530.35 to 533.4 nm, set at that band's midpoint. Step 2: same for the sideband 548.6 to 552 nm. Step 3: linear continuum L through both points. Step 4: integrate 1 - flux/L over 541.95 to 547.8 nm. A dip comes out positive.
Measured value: 0.17 nm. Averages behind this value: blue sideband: 72.8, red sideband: 70.3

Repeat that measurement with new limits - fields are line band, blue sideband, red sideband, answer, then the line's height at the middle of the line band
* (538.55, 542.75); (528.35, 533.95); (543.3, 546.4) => 0.05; 70.8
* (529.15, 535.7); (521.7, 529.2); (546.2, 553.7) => -0.47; 67.1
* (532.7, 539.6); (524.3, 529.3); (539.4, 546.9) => -0.39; 67.9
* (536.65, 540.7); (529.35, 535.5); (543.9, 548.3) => -0.06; 71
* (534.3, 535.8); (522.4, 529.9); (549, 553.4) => -0.06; 68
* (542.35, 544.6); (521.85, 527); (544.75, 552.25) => 0.08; 69.3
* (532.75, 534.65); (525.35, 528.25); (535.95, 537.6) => 0.07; 70.6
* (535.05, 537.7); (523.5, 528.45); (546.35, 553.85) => -0.21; 67.6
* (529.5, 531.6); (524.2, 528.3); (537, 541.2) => -0.24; 67.2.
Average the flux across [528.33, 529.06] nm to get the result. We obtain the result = 70.1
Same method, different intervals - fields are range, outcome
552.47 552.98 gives 67.2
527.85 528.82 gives 69.8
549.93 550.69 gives 70.2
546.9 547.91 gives 68.3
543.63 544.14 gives 69.3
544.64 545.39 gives 72.1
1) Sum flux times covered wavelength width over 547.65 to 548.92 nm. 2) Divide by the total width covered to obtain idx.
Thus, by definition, 71.3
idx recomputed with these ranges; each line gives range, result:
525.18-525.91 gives 65.5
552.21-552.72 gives 68.1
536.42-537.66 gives 71.8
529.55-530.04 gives 75.8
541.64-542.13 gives 70.3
